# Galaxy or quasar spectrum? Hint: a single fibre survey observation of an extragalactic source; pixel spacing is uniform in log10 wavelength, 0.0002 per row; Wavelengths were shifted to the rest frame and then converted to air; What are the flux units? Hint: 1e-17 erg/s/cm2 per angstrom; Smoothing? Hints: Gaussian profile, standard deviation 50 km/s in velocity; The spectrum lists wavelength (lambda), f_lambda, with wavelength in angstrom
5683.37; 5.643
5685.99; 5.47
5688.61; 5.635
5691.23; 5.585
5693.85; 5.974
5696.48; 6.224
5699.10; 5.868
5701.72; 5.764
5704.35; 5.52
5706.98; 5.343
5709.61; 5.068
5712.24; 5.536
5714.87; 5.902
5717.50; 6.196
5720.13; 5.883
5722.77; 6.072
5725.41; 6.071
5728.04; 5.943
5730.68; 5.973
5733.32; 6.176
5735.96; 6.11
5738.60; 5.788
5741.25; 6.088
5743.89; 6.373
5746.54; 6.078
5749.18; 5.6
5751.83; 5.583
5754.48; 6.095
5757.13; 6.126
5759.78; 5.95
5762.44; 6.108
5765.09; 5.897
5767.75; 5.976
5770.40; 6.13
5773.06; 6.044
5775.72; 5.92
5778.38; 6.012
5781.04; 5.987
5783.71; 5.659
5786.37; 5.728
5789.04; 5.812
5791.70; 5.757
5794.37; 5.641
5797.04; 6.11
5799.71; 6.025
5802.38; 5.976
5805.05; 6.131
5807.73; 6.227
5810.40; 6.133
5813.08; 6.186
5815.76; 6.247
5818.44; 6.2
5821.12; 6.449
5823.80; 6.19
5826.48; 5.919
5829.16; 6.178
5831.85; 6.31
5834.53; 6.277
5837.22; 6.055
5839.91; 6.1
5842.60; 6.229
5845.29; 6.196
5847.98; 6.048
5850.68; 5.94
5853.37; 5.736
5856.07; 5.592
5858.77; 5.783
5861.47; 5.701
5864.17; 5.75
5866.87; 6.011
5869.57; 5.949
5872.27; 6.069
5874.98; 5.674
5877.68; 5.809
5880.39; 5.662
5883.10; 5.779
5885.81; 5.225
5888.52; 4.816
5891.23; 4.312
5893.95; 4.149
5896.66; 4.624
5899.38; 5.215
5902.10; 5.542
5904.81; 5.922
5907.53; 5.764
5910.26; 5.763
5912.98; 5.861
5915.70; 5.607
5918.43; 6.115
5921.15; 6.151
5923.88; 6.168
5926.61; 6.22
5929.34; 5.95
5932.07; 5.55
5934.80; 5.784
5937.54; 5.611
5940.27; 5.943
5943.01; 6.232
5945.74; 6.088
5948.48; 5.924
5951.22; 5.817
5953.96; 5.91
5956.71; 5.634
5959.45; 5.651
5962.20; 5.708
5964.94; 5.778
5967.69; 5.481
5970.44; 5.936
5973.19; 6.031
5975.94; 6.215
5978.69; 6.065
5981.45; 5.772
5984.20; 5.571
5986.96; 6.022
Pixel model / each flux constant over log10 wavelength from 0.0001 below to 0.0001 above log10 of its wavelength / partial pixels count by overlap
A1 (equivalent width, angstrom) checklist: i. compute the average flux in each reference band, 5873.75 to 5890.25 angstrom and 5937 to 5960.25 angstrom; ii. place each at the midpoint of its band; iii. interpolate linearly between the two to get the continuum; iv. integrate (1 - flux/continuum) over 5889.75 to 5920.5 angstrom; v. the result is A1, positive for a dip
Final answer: 1.4 angstrom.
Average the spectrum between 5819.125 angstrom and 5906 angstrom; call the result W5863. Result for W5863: 5.73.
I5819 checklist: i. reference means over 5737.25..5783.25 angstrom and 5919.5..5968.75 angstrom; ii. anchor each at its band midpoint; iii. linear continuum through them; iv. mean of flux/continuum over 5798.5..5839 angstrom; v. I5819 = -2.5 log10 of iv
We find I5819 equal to -0.04 mag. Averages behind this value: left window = 5.98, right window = 5.87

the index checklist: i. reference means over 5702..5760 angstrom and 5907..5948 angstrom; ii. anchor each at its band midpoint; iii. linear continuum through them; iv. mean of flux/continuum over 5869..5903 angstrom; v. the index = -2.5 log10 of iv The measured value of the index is 0.12 mag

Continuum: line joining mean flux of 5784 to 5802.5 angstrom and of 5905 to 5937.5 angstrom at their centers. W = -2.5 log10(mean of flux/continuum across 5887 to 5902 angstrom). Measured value 0.24 mag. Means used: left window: 5.85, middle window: 4.71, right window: 5.89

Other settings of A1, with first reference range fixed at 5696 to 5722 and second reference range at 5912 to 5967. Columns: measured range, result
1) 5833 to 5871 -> -0.9 angstrom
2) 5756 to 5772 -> -0.7 angstrom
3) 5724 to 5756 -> -1.4 angstrom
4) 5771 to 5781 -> -0.4 angstrom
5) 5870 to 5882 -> 0.0 angstrom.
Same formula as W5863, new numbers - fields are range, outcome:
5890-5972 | 5.68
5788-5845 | 6.11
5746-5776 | 5.96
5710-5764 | 5.97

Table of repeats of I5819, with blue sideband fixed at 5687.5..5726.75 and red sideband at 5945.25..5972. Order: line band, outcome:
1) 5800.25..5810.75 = -0.060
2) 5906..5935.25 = -0.023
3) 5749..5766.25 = -0.028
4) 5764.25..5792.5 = -0.023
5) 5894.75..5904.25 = 0.128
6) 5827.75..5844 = -0.075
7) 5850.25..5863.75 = 0.008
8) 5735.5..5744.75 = -0.054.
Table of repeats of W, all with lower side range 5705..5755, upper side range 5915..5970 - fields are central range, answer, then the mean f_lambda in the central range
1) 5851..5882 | 0.01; 5.8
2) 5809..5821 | -0.06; 6.22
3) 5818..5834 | -0.06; 6.22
